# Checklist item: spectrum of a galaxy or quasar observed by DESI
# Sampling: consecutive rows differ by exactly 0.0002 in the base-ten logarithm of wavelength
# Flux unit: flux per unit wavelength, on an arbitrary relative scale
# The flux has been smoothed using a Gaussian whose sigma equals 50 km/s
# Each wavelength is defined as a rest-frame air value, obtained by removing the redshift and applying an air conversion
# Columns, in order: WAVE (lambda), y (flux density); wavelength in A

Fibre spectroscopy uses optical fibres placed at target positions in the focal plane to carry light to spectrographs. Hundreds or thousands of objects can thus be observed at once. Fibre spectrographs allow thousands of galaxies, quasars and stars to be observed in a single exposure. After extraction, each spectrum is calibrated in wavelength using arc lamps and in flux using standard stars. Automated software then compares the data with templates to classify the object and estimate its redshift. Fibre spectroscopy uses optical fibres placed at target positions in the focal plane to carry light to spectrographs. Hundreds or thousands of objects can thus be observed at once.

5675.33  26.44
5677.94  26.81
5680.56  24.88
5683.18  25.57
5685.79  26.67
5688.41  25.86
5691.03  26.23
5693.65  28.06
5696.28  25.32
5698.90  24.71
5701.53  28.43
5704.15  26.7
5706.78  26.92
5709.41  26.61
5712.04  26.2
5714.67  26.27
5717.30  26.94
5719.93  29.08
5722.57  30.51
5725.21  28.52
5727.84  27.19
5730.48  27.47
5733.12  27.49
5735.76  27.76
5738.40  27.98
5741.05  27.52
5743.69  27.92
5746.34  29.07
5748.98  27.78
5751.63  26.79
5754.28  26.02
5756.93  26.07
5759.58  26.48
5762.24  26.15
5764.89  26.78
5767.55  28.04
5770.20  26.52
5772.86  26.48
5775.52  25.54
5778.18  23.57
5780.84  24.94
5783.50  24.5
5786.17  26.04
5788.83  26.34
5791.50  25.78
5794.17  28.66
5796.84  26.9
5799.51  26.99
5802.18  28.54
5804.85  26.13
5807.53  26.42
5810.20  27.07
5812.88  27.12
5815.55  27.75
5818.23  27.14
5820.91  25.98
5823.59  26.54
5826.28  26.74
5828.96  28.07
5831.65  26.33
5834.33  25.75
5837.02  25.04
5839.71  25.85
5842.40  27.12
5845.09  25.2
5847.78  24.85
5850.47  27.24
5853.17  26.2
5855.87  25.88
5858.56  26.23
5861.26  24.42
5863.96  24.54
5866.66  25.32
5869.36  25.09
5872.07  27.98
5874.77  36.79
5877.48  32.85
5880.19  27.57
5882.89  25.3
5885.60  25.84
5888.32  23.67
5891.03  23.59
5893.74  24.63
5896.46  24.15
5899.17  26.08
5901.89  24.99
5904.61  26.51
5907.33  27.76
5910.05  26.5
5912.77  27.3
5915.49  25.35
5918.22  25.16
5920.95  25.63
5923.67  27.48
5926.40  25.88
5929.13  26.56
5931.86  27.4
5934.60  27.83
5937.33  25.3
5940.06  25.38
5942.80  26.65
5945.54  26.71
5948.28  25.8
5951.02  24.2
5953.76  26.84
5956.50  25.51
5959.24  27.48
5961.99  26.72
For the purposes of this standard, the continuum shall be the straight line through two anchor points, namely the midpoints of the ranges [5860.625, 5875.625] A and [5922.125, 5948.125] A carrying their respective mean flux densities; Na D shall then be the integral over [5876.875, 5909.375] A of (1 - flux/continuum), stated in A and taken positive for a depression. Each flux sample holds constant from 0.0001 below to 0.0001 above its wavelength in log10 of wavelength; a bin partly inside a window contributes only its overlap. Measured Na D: 1.23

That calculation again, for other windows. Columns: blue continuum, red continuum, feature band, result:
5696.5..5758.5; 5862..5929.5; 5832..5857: 0.8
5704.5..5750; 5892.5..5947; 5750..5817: 1.9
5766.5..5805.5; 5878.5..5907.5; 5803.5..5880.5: -3.0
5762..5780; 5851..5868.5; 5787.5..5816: -1.2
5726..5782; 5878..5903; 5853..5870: 0.2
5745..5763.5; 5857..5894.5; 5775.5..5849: 1.3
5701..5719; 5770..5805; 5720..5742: -1.2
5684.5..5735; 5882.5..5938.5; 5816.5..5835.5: -0.2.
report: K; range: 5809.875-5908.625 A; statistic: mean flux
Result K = 26.5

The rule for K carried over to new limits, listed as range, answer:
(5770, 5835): 26.5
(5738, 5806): 26.7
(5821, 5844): 26.4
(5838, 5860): 26.1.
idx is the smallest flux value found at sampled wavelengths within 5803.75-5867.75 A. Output 24.42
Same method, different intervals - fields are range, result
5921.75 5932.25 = 25.88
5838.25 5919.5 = 23.59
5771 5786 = 23.57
